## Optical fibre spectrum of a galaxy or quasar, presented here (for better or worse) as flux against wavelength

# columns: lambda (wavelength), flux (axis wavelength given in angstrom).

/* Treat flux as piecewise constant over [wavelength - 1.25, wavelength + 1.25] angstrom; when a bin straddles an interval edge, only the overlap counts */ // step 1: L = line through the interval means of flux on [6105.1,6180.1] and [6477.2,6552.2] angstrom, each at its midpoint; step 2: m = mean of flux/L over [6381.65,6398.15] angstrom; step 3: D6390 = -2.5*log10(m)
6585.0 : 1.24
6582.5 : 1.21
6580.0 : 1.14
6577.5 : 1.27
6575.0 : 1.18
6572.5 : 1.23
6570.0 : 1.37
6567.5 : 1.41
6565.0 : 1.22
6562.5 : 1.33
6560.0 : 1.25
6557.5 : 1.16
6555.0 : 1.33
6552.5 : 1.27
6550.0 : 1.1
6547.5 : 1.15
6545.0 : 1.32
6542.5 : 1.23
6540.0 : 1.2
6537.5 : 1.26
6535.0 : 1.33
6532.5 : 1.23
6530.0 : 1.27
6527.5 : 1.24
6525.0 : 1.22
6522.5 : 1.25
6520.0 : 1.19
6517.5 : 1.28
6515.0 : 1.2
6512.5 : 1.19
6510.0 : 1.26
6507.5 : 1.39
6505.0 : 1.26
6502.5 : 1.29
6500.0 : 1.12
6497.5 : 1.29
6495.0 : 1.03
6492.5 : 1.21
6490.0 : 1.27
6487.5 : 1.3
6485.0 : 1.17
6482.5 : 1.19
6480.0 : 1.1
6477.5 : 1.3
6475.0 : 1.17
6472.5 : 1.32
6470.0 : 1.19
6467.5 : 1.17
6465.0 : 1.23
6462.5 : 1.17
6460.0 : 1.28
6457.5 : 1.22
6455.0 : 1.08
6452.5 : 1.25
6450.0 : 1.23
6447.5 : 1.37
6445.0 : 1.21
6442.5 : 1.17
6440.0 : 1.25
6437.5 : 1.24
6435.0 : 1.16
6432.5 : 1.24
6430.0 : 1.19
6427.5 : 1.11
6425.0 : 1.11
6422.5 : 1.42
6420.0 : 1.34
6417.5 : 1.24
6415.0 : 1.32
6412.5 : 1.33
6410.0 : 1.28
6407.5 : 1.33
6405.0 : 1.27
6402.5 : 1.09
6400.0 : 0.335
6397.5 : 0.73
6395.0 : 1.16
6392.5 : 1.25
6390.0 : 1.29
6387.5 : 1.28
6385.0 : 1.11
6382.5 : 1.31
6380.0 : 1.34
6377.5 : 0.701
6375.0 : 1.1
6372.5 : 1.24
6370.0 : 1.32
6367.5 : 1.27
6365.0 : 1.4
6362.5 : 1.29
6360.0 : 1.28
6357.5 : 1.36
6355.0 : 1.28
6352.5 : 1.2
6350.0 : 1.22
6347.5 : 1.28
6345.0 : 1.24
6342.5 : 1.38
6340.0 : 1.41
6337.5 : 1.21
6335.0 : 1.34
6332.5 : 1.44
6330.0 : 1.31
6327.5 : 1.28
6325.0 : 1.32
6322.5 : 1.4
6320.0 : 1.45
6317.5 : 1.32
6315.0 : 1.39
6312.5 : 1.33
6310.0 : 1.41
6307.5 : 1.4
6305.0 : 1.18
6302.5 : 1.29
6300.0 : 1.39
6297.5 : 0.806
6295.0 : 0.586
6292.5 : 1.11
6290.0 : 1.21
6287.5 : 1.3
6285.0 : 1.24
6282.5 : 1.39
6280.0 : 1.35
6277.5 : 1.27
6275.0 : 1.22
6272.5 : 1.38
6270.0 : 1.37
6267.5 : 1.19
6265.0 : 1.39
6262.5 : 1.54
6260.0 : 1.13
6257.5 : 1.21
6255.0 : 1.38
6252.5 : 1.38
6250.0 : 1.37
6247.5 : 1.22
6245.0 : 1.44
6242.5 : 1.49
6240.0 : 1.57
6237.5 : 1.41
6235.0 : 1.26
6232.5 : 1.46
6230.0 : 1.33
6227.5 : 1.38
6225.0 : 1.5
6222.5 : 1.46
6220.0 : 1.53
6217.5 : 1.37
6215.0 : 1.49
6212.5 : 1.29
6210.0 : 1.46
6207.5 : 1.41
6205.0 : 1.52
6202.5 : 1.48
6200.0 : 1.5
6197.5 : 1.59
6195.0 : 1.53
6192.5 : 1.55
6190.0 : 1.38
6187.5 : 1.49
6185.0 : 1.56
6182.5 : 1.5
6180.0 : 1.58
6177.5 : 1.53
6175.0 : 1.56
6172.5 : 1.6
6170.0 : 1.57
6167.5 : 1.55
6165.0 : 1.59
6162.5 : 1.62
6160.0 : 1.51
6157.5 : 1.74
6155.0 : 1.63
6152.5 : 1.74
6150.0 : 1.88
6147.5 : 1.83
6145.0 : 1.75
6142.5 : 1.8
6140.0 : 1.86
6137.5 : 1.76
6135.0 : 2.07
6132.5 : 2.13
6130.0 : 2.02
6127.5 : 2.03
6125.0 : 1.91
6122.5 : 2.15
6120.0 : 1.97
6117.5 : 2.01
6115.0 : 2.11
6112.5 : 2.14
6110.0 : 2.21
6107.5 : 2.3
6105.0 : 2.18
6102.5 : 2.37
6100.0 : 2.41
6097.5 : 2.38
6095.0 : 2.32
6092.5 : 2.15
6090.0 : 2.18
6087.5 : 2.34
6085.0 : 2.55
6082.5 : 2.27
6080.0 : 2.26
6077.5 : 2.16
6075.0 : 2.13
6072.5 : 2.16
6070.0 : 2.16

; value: 0.22 mag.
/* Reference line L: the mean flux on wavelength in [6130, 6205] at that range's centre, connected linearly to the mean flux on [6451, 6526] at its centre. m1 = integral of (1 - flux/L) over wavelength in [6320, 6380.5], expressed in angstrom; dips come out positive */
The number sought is 5.6 angstrom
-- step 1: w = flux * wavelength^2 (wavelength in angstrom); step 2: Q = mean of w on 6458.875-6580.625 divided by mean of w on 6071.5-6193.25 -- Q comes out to 0.7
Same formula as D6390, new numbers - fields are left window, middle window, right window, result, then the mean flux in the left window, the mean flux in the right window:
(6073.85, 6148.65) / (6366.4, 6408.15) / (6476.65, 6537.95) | 0.32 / 2.13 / 1.23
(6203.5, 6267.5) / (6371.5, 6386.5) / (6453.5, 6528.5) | 0.15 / 1.4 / 1.22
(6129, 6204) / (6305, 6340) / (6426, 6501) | 0.06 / 1.66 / 1.21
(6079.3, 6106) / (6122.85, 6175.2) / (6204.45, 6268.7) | 0.10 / 2.31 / 1.39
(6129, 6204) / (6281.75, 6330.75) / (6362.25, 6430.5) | 0.09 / 1.66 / 1.18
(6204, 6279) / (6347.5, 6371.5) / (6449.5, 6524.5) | 0.01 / 1.38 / 1.22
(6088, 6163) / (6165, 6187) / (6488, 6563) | 0.23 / 2.01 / 1.24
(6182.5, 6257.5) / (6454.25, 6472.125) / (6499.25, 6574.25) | 0.08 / 1.44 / 1.25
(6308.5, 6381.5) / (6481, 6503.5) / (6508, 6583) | 0.05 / 1.29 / 1.24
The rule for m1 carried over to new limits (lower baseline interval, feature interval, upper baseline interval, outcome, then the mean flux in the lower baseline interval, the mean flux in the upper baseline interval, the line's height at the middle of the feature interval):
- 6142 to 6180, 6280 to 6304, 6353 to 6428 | 4.07 angstrom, 1.65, 1.2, 1.39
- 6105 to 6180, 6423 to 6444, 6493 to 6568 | 3.01 angstrom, 1.85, 1.24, 1.39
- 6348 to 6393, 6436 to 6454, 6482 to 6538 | -0.08 angstrom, 1.24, 1.24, 1.24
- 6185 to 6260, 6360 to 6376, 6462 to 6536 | 0.59 angstrom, 1.43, 1.23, 1.32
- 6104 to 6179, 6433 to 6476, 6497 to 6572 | 4.90 angstrom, 1.86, 1.25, 1.38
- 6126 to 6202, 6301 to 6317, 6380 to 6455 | 0.78 angstrom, 1.68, 1.19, 1.4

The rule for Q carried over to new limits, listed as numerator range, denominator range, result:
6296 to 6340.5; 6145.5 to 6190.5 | 0.85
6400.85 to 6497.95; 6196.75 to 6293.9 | 0.95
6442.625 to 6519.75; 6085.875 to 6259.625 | 0.79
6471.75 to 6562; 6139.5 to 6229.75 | 0.88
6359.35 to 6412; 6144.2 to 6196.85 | 0.78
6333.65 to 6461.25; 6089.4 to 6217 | 0.73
